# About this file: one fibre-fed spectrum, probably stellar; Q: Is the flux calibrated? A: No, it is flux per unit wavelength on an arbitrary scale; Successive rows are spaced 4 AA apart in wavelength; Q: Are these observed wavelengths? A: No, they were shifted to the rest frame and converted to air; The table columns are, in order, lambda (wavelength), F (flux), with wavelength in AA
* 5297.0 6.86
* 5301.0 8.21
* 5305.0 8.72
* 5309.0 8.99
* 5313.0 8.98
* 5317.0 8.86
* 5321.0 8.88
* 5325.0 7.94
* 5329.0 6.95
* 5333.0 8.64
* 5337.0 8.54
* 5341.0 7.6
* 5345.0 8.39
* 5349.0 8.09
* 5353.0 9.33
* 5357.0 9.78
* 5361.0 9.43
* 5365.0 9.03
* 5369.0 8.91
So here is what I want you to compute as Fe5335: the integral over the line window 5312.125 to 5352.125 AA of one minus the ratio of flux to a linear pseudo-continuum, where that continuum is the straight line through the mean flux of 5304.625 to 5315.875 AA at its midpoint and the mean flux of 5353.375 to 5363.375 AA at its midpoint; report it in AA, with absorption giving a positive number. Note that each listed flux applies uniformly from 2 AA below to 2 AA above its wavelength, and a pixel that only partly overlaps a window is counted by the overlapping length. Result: 3.9 AA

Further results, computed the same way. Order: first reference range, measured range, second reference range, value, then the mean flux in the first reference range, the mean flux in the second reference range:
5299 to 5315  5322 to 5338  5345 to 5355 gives 1.19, 8.73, 8.65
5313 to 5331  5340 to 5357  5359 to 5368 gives 0.57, 8.25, 9.19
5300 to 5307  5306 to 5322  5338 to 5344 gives -1.13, 8.5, 7.89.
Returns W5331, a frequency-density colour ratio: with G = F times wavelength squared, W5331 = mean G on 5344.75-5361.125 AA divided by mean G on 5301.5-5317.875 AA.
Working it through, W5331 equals 1.04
